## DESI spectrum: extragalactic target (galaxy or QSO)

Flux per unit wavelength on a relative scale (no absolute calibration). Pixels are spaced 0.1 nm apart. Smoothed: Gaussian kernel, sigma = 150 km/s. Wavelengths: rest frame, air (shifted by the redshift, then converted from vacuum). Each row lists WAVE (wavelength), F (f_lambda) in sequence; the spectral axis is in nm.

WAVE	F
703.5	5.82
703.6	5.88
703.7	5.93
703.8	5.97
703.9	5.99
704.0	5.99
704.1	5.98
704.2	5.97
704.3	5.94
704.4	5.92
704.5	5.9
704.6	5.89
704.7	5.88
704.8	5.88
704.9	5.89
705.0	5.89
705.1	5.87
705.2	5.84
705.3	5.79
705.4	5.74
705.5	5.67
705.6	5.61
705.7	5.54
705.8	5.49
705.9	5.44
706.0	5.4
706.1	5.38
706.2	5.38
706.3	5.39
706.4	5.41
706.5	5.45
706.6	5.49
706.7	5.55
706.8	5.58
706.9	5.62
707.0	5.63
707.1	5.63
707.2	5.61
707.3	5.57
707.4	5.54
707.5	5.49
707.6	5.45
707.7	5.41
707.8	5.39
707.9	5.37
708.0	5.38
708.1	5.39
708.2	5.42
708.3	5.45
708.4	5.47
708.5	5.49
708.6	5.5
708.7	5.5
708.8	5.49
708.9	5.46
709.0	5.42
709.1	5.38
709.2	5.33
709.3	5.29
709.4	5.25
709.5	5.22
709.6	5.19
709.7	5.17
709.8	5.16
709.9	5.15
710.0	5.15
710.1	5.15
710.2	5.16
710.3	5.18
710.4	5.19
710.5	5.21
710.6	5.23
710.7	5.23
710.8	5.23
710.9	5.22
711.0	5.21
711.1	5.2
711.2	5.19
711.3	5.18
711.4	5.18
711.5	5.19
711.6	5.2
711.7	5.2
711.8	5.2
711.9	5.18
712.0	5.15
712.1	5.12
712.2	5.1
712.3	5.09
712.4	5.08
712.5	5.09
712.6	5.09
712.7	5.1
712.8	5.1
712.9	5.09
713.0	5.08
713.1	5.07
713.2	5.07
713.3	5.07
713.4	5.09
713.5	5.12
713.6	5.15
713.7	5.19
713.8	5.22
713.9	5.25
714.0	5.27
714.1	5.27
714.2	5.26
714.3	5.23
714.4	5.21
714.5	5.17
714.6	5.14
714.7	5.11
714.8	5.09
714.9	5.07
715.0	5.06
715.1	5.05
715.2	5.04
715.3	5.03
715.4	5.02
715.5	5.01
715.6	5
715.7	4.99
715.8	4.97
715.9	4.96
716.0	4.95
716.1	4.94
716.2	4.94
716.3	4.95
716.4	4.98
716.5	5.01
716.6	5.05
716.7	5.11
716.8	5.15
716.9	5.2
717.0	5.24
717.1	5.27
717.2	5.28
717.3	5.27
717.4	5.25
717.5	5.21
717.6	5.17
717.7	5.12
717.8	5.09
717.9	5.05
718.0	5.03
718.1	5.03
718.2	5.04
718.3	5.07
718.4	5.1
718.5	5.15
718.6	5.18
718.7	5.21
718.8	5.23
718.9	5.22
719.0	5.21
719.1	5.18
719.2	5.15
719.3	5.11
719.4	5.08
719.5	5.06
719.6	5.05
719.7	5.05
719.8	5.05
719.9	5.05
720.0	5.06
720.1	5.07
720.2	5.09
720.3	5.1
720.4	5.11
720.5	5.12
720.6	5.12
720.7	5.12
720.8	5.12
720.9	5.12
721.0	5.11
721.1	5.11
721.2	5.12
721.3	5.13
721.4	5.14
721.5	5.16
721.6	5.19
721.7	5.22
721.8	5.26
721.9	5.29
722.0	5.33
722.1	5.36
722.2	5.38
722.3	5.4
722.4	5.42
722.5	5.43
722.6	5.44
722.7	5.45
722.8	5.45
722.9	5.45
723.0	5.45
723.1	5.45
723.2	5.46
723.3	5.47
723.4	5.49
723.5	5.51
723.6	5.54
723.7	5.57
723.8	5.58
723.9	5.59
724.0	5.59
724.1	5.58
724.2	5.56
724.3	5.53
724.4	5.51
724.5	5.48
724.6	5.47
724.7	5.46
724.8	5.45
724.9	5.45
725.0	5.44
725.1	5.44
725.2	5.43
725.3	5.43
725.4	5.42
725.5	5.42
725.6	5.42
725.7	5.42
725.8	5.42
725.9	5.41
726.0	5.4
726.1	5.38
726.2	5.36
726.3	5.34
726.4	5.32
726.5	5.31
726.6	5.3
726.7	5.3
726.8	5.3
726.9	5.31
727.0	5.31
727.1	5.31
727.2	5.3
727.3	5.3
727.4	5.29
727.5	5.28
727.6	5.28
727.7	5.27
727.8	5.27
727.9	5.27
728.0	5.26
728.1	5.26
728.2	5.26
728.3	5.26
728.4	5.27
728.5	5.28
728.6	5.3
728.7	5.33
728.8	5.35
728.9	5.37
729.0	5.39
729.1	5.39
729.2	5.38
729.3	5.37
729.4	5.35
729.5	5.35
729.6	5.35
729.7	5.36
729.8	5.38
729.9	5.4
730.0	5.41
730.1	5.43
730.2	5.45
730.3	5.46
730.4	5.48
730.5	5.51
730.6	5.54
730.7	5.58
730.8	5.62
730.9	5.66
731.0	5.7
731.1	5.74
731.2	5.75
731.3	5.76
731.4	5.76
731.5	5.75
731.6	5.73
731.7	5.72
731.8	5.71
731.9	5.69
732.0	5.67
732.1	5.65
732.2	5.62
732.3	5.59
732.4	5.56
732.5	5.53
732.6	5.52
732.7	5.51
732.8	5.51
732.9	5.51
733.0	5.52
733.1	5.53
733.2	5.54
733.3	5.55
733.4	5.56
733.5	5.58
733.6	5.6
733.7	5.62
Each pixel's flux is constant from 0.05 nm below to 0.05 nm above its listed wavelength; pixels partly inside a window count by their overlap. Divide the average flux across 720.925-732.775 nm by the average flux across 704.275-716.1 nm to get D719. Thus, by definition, 1.02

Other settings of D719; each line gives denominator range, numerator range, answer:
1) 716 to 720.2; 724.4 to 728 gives 1.05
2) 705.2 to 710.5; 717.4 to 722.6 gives 0.95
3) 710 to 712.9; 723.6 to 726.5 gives 1.06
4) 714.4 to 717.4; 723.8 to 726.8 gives 1.07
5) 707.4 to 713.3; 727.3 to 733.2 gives 1.04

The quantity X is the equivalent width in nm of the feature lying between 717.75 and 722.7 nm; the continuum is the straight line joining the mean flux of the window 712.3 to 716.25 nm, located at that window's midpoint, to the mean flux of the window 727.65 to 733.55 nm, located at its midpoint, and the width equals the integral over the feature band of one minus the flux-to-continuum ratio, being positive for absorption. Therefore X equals 0.07 nm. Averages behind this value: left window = 5.09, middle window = 5.16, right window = 5.49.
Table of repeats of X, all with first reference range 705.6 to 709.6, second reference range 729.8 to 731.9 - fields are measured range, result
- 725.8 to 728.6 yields 0.14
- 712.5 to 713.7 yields 0.09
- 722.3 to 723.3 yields 0.02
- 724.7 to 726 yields 0.03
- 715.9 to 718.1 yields 0.16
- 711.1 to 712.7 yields 0.10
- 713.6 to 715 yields 0.08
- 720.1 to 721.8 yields 0.12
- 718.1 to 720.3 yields 0.17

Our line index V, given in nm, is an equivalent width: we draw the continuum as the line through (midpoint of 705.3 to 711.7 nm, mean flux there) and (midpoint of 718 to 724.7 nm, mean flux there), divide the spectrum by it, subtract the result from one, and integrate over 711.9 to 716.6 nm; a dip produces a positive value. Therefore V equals 0.213 nm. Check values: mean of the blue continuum 5.38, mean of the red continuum 5.27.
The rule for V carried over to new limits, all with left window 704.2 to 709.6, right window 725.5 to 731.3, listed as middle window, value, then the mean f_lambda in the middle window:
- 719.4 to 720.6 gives 0.083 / 5.08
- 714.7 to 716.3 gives 0.139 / 5.01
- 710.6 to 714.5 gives 0.246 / 5.16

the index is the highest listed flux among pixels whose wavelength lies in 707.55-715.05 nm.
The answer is 5.5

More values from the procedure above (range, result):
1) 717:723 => 5.45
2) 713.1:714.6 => 5.27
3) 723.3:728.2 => 5.59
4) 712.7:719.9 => 5.28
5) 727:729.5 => 5.39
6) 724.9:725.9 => 5.44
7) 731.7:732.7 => 5.72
